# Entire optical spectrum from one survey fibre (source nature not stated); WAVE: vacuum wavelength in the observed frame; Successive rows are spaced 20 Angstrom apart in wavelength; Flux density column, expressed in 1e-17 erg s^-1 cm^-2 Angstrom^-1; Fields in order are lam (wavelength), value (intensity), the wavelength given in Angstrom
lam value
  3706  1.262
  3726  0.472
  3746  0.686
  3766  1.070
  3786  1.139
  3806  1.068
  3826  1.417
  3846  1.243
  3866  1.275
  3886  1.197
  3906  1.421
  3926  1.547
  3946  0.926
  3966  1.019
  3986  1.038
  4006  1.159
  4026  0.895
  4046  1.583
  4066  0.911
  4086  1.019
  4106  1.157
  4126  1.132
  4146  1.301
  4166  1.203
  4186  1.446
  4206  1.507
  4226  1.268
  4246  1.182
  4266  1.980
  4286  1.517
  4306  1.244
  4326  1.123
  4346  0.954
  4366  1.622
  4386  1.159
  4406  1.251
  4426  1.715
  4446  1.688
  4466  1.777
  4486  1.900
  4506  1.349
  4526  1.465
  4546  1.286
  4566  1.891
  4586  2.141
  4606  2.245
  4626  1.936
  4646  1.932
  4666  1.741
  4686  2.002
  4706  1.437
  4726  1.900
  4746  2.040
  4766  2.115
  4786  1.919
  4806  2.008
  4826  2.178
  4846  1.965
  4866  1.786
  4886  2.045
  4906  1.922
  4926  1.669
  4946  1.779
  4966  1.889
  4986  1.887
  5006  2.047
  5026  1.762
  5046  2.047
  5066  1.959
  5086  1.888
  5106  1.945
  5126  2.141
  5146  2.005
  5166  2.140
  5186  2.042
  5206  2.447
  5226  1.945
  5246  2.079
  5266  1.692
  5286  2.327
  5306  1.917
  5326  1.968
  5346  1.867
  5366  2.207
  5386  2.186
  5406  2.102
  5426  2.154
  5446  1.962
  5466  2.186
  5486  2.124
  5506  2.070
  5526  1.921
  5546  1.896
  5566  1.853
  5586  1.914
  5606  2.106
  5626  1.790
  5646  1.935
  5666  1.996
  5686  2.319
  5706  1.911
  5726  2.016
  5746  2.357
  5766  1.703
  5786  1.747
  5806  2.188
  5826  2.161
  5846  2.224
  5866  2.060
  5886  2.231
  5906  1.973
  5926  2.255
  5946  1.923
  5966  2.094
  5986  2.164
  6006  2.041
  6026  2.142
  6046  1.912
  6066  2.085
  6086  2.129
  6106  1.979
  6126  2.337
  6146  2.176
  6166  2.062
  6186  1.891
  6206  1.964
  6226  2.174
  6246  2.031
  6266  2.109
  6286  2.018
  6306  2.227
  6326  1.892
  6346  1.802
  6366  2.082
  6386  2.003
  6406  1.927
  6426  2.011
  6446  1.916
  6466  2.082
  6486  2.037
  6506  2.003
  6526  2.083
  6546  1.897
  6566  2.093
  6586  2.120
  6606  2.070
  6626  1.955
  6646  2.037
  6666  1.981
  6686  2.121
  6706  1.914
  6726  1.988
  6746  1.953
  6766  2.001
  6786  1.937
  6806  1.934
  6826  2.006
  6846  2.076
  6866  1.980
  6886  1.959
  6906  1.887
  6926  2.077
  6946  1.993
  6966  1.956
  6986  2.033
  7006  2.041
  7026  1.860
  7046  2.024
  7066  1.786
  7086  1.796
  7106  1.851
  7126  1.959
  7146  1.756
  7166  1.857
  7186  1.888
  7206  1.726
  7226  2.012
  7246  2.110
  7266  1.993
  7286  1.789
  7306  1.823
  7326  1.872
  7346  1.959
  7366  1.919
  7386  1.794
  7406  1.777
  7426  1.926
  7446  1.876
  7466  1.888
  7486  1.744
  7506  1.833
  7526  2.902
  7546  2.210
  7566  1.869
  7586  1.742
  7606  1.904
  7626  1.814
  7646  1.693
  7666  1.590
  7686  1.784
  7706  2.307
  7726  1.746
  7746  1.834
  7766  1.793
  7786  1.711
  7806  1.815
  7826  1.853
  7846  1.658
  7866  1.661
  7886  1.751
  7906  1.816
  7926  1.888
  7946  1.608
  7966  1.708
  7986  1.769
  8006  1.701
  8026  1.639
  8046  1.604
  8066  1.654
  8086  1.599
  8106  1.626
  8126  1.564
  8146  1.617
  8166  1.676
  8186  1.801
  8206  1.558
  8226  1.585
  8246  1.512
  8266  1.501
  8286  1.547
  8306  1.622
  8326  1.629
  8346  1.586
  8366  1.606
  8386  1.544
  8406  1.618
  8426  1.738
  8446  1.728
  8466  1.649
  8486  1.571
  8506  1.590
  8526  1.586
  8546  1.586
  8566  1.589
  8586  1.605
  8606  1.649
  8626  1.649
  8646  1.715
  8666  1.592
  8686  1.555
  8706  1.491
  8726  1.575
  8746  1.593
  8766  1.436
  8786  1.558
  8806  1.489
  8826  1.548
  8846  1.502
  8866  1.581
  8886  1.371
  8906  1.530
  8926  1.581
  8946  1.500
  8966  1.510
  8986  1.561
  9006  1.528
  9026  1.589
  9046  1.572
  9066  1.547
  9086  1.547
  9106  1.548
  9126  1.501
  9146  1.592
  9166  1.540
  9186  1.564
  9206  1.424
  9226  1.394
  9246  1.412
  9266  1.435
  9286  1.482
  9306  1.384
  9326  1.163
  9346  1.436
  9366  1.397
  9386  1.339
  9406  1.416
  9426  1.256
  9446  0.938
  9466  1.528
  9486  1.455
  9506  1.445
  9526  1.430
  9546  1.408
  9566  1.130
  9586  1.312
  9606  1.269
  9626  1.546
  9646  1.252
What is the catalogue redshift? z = 0.15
